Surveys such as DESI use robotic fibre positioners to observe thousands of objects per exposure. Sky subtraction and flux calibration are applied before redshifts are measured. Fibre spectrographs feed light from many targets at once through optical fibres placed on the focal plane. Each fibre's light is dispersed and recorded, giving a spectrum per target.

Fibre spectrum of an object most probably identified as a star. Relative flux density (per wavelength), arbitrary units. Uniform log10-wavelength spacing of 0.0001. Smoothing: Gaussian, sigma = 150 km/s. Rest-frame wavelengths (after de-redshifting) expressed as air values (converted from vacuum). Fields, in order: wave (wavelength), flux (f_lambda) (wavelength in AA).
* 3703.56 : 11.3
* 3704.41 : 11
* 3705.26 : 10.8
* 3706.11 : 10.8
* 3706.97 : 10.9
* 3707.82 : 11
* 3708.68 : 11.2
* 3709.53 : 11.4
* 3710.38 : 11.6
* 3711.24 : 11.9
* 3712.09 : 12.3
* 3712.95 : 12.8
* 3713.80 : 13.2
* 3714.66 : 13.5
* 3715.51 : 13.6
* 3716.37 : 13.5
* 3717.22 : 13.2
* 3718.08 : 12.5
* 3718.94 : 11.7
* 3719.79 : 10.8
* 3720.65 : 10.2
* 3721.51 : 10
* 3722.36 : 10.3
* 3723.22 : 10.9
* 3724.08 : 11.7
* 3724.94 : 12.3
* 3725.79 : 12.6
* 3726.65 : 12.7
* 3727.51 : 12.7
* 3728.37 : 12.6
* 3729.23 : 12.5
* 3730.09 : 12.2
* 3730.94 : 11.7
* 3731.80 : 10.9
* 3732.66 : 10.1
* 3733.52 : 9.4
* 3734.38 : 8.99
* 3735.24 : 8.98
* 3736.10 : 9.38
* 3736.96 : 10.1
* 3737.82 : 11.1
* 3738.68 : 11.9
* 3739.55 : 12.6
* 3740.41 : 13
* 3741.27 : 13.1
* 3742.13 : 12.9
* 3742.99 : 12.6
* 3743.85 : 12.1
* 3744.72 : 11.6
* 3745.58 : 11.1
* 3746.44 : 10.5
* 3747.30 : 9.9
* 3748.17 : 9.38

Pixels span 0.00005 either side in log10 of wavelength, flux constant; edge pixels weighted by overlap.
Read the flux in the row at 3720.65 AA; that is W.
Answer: 10.2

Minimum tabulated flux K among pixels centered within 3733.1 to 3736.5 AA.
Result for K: 8.98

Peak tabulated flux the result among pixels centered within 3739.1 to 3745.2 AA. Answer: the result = 13.1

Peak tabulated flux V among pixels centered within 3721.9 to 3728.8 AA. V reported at 12.7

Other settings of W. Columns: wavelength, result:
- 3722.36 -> 10.3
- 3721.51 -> 10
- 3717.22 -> 13.2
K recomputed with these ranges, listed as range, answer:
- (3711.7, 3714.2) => 12.3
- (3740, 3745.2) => 11.6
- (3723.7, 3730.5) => 11.7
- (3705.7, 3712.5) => 10.8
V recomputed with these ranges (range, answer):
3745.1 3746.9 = 11.1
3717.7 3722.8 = 12.5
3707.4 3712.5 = 12.3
